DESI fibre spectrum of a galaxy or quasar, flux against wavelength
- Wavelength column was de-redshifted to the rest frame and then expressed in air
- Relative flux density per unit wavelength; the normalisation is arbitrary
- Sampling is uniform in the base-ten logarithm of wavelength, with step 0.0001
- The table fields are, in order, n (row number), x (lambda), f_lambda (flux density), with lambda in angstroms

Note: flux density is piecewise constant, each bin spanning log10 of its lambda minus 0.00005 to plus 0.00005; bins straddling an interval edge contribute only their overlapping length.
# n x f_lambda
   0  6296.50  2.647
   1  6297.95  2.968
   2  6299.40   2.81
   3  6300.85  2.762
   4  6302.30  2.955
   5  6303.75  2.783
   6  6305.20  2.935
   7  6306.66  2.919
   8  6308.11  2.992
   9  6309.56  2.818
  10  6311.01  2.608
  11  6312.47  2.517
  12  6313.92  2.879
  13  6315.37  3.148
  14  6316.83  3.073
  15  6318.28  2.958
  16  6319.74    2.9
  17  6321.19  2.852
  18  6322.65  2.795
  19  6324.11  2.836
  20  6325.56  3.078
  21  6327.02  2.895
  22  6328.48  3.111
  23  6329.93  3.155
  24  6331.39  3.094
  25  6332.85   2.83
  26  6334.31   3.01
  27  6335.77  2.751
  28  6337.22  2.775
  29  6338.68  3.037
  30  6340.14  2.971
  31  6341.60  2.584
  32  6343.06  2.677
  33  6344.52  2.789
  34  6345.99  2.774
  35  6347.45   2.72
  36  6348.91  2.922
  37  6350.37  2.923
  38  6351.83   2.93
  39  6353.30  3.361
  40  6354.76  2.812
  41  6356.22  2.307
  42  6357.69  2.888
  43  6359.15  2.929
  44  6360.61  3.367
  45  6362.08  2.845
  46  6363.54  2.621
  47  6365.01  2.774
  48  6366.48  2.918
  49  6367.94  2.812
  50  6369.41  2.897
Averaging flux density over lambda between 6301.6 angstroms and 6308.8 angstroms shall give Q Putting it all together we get 2.92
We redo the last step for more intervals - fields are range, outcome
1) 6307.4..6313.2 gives 2.73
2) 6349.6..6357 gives 2.87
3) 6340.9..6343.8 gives 2.63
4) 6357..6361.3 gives 3.07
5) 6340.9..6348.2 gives 2.71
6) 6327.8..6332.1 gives 3.12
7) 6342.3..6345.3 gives 2.72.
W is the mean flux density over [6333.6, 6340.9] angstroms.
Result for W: 2.91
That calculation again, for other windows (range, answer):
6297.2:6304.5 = 2.86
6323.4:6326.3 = 2.96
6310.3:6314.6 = 2.66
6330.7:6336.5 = 2.92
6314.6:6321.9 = 2.99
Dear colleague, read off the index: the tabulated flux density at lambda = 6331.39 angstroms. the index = 3.094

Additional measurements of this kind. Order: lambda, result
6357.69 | 2.888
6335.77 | 2.751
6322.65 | 2.795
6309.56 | 2.818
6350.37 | 2.923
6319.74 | 2.9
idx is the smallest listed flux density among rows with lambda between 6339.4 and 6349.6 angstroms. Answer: 2.584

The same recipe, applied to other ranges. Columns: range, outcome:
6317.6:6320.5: 2.9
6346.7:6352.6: 2.72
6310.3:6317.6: 2.517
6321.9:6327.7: 2.795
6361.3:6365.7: 2.621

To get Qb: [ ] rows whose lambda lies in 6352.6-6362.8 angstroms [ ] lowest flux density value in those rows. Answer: 2.307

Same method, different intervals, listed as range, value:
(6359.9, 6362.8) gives 2.845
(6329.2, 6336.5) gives 2.751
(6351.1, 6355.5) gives 2.812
